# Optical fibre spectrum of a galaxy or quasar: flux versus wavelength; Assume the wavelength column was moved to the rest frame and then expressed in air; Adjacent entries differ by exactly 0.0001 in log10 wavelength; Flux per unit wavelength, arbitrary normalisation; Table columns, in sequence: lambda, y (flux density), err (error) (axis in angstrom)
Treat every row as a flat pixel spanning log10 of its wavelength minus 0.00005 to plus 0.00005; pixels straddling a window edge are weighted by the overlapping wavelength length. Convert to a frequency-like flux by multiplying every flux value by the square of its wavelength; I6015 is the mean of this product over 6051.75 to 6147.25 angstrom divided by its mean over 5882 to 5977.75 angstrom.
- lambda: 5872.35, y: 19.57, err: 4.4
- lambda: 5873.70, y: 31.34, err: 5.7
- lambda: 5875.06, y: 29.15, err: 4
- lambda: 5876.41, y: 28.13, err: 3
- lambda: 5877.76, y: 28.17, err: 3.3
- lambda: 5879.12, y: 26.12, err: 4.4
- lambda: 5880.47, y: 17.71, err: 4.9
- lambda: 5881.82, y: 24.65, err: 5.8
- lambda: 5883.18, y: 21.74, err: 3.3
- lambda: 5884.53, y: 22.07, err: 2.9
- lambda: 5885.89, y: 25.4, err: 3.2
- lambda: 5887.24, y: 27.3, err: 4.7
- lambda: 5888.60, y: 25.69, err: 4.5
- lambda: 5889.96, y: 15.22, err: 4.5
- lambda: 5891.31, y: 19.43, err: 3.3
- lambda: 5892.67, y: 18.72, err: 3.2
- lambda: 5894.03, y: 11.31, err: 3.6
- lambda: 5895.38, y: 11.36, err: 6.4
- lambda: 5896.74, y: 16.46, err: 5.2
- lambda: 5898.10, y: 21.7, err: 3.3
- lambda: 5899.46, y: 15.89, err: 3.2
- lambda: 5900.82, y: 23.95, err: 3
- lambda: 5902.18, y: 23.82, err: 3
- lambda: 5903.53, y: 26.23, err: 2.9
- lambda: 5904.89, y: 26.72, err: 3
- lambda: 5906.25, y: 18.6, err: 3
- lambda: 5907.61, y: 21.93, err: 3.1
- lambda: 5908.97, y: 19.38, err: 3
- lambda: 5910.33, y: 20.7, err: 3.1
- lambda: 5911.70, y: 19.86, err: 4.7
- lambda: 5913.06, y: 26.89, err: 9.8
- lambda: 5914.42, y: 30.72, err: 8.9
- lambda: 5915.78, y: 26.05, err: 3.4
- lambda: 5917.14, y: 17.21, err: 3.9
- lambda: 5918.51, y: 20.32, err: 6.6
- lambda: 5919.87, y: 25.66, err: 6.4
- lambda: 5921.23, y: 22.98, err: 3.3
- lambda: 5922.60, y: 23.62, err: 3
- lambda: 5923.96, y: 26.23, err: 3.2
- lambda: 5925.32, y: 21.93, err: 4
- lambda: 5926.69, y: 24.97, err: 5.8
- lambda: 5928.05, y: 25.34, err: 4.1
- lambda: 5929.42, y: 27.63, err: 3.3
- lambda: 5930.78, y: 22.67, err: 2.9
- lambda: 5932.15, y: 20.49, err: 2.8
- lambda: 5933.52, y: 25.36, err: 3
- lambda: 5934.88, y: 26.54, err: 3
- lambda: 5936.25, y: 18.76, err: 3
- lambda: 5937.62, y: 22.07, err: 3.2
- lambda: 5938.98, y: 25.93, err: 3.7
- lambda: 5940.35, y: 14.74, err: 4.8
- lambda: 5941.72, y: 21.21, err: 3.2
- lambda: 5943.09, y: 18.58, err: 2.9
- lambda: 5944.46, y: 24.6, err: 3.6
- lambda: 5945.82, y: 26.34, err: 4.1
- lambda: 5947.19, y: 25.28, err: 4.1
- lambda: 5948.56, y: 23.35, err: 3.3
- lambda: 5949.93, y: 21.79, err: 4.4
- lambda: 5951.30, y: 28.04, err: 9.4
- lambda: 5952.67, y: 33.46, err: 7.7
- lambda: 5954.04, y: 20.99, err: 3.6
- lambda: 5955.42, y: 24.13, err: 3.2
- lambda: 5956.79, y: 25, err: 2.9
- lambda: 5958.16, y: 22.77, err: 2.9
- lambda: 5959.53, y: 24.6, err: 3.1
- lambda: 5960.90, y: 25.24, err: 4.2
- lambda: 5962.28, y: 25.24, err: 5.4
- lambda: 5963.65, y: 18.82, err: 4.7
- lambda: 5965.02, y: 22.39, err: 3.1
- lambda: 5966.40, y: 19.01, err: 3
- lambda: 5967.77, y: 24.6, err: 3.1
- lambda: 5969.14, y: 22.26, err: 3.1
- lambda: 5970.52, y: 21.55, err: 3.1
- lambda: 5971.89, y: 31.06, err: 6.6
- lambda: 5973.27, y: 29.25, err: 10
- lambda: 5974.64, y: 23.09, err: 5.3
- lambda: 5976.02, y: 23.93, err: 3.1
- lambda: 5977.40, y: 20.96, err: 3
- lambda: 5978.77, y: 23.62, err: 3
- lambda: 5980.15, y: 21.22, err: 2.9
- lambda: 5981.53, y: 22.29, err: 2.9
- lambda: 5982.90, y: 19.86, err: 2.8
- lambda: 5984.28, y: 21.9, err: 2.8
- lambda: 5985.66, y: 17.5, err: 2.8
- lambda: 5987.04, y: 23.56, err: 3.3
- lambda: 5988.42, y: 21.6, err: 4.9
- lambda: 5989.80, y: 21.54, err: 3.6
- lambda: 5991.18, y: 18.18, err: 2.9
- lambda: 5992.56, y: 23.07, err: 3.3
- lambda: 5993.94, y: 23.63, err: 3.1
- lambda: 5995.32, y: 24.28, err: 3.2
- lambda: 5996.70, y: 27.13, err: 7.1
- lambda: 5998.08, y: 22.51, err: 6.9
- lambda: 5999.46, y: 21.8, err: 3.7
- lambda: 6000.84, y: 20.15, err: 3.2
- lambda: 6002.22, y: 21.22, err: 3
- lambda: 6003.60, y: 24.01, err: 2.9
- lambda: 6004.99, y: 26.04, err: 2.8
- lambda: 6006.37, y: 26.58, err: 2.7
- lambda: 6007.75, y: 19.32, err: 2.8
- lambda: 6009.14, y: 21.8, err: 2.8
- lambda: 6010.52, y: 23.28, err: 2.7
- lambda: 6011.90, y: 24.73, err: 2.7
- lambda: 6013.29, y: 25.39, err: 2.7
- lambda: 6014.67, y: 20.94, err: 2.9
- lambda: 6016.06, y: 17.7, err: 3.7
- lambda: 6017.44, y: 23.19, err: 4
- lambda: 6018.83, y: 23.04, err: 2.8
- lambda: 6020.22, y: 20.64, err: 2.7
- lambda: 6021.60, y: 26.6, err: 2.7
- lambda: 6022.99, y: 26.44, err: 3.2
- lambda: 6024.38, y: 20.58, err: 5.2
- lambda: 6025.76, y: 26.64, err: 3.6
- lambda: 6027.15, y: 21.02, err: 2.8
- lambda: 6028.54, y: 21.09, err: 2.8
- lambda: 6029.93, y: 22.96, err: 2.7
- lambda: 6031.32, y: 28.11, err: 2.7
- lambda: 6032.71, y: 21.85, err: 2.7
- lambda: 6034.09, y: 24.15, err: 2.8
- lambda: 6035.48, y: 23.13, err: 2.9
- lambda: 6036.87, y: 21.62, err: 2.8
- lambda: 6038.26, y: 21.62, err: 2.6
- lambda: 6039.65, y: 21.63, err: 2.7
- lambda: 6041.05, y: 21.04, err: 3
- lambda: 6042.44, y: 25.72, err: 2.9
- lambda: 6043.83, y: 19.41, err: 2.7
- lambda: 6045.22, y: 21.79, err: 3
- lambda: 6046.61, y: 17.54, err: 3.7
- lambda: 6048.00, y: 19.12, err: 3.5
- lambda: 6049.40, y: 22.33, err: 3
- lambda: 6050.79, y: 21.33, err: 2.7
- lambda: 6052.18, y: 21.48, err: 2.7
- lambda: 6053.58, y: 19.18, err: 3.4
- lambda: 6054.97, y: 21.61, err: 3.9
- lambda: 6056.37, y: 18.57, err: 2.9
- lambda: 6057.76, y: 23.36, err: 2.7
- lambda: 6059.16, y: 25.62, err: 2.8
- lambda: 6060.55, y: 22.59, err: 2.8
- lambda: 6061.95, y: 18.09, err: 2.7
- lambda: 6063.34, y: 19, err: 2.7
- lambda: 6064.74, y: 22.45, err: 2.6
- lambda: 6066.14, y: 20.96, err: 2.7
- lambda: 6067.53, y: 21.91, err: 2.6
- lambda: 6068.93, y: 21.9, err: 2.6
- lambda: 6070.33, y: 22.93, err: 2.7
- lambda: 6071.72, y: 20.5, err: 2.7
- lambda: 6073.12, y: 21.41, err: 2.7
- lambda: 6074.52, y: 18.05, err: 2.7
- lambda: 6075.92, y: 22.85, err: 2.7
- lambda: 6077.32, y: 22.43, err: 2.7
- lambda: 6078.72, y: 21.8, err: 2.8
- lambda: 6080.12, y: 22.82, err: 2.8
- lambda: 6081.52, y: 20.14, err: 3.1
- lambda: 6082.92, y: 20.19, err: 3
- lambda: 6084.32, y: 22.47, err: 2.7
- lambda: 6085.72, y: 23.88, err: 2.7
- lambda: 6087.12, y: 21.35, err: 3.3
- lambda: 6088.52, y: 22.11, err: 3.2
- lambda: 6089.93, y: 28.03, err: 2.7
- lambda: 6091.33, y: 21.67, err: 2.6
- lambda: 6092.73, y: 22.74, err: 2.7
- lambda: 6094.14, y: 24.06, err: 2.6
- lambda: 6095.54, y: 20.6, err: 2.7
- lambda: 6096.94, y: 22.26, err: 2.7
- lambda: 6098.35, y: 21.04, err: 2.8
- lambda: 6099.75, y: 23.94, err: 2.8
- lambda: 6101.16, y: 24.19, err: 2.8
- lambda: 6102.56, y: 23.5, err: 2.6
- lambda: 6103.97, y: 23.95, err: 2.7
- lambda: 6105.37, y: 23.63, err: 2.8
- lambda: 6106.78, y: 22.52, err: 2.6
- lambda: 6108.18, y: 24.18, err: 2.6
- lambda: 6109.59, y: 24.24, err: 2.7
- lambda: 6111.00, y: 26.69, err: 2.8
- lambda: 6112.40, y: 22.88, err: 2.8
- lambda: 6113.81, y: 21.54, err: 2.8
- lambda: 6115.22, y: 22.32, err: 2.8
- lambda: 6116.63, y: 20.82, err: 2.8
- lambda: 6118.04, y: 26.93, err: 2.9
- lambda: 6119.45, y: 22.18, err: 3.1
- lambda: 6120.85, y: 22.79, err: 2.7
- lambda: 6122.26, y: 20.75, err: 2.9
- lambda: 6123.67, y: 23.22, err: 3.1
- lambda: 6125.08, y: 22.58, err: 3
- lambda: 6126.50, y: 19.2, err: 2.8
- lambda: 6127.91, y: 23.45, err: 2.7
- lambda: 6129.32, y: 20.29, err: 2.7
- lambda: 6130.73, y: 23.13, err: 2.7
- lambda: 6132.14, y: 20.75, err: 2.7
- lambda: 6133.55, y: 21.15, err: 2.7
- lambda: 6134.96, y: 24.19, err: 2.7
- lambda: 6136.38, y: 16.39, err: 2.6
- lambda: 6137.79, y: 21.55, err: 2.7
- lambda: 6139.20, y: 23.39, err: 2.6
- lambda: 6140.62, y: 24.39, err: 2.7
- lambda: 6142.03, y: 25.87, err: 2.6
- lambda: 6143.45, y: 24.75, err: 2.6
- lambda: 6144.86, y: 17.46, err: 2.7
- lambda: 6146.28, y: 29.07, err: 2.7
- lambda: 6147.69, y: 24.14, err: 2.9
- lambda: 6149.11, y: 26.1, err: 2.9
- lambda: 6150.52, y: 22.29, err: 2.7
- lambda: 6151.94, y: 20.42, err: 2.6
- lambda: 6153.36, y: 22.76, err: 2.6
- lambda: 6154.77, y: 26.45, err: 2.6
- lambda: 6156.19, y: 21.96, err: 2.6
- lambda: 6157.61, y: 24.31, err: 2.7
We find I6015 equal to 1.03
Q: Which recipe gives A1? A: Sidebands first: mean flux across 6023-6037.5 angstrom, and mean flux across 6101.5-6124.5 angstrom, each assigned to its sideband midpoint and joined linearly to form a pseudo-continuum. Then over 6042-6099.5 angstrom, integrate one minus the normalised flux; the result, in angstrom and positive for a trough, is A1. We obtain 4.0 angstrom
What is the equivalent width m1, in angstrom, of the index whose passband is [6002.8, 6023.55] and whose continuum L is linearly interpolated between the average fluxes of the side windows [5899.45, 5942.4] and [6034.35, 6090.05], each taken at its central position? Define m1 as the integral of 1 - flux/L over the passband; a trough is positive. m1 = -1.13 angstrom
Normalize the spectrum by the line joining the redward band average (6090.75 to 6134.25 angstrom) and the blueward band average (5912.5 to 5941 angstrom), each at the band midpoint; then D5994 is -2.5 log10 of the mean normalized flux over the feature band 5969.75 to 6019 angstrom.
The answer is 0.02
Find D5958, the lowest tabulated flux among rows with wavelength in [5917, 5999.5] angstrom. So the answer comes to 14.74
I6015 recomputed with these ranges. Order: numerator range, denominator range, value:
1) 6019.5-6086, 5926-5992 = 0.98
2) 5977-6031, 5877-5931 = 1.05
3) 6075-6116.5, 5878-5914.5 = 1.14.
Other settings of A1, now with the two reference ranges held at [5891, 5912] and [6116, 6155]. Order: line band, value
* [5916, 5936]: -3.52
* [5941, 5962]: -4.10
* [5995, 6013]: -1.95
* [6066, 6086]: 0.33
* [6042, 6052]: 0.30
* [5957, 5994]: -3.63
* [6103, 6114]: -0.71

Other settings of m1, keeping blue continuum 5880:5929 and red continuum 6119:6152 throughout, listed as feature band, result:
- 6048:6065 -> 0.9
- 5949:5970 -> -1.7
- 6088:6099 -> -0.2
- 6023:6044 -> -0.6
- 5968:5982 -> -1.2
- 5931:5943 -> 0.1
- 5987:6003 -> -0.1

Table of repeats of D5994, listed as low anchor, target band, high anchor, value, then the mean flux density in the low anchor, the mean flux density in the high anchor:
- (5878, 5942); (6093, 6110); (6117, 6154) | -0.03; 22.2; 22.6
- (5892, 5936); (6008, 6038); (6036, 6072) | -0.07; 22.2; 21.3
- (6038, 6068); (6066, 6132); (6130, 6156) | -0.02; 21.2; 23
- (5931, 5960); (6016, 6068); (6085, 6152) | 0.06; 23.5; 22.9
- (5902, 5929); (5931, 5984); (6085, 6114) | 0.00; 23.5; 23.3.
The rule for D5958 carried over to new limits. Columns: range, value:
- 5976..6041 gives 17.5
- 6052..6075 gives 18.05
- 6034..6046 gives 19.41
